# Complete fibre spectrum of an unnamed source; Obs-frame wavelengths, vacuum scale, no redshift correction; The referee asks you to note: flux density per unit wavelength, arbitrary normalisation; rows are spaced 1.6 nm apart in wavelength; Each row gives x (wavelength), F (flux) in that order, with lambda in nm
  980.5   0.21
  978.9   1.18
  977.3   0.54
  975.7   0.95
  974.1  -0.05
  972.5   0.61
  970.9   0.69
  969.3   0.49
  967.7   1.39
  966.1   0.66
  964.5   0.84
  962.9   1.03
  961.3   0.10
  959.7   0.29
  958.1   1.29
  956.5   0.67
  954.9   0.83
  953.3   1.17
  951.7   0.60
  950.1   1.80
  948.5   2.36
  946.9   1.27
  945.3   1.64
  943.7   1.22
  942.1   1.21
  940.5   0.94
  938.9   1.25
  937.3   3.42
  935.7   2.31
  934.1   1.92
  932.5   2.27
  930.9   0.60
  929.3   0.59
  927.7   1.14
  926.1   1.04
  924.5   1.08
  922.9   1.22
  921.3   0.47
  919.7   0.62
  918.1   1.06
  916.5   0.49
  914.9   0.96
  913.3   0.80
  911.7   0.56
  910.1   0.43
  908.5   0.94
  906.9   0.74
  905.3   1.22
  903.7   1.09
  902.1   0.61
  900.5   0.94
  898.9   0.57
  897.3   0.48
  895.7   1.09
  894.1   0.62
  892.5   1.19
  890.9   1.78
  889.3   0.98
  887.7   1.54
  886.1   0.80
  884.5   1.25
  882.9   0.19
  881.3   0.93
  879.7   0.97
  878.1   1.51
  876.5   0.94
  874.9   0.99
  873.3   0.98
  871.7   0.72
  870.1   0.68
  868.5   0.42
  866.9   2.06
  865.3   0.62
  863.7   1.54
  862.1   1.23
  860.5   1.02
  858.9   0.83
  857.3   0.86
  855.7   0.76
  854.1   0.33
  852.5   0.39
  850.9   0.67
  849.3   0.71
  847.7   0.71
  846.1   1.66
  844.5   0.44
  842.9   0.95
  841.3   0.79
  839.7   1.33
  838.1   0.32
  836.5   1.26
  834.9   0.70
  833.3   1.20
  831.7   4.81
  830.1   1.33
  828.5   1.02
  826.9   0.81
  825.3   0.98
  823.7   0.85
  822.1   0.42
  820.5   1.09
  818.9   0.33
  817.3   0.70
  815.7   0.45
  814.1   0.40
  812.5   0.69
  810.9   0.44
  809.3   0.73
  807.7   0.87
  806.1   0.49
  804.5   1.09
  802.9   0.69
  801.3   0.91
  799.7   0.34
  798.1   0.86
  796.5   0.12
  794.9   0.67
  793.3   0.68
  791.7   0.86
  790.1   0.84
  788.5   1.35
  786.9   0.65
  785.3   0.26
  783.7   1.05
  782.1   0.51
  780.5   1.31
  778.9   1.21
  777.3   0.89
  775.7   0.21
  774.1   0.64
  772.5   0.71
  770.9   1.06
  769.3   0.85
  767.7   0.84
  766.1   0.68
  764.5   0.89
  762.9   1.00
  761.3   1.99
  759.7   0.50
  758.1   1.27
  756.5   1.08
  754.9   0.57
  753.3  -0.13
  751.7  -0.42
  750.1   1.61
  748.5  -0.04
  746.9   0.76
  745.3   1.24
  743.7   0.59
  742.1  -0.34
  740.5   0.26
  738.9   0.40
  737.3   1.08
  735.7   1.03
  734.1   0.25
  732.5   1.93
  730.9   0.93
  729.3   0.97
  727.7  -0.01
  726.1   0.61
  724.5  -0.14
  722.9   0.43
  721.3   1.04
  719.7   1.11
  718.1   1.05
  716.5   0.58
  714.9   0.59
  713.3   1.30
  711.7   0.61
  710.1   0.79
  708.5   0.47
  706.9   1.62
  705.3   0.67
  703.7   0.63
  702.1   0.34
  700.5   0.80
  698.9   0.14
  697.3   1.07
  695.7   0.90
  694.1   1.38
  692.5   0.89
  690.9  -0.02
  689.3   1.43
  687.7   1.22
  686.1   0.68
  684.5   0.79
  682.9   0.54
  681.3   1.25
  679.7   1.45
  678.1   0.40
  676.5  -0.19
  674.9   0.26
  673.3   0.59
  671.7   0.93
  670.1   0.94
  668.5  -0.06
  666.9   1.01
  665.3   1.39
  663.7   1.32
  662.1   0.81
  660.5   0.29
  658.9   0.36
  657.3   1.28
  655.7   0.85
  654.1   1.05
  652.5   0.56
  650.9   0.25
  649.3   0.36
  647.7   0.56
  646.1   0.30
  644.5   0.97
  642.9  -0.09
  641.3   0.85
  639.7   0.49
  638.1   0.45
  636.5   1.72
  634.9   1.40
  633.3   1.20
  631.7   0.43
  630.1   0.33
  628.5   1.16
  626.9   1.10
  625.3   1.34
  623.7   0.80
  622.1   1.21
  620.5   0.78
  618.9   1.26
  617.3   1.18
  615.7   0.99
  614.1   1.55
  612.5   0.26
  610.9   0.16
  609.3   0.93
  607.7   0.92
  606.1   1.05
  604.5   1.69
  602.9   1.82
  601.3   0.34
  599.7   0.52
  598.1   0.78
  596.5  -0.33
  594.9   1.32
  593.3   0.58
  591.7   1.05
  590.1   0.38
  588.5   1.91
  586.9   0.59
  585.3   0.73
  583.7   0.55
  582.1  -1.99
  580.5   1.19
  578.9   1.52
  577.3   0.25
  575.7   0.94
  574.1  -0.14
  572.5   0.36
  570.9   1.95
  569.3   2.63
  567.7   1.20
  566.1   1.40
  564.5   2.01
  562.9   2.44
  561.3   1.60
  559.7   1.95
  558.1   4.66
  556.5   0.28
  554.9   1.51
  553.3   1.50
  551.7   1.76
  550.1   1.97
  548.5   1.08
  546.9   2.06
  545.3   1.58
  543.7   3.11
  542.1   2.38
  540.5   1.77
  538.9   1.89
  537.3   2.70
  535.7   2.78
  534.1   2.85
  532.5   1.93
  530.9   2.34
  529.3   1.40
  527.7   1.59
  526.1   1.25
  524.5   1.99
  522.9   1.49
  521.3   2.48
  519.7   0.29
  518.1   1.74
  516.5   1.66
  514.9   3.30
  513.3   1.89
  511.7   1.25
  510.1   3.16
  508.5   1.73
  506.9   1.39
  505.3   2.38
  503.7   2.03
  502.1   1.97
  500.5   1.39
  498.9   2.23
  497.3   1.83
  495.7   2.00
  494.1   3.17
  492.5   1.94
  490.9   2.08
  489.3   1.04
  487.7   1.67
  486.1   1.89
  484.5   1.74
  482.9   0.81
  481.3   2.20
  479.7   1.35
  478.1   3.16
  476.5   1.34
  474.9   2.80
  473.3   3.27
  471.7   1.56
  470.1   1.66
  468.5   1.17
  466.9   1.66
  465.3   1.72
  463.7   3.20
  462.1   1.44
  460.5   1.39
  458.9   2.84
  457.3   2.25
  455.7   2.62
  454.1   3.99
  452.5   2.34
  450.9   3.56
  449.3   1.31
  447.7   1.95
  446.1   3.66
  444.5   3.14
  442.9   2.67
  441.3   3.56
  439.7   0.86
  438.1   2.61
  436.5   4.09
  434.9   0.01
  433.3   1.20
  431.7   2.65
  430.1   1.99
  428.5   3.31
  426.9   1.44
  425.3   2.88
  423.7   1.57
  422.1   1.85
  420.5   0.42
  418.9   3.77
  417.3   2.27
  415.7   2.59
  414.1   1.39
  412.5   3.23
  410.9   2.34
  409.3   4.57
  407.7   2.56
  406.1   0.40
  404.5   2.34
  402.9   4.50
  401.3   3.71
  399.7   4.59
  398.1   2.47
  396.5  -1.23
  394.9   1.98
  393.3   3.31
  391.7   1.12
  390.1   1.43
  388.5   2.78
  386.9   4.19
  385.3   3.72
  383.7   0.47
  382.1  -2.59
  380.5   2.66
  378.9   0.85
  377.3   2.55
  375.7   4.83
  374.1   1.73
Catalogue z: 1.23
